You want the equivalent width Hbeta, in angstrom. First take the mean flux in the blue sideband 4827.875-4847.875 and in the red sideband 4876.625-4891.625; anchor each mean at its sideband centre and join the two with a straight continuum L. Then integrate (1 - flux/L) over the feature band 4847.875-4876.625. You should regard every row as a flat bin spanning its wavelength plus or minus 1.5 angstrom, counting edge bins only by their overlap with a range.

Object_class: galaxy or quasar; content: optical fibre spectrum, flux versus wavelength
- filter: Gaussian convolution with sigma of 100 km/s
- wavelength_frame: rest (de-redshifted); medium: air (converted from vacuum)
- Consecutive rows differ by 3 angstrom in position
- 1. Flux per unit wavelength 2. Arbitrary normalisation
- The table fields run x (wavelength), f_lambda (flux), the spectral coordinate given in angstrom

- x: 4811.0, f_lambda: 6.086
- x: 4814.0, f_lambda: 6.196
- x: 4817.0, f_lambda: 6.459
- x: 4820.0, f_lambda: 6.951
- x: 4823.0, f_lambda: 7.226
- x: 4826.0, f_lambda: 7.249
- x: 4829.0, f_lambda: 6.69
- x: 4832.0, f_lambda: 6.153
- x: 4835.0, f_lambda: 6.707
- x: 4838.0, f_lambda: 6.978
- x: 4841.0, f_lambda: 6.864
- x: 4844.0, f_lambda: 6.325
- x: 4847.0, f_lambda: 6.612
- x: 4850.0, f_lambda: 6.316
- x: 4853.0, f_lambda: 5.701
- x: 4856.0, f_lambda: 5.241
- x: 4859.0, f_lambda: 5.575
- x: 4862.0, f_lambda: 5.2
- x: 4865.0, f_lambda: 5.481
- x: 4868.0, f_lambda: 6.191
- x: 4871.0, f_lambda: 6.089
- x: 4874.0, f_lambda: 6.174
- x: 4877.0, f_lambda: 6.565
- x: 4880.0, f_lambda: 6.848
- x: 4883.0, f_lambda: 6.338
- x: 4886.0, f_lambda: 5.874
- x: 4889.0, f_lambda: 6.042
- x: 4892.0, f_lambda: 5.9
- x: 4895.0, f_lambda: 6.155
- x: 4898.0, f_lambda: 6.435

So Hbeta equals 2.8 angstrom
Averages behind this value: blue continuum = 6.62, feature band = 5.82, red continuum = 6.28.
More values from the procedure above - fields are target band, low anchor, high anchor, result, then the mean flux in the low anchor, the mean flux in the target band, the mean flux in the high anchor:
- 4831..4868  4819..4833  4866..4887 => 2.9 angstrom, 6.88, 6.1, 6.29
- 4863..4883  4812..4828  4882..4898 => 0.1 angstrom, 6.79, 6.21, 6.09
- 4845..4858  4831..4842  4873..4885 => 1.3 angstrom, 6.69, 5.97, 6.47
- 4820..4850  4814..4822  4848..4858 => -2.5 angstrom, 6.64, 6.74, 5.79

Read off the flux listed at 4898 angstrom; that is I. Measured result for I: 6.435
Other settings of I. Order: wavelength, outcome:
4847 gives 6.612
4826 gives 7.249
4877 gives 6.565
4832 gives 6.153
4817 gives 6.459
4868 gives 6.191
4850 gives 6.316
